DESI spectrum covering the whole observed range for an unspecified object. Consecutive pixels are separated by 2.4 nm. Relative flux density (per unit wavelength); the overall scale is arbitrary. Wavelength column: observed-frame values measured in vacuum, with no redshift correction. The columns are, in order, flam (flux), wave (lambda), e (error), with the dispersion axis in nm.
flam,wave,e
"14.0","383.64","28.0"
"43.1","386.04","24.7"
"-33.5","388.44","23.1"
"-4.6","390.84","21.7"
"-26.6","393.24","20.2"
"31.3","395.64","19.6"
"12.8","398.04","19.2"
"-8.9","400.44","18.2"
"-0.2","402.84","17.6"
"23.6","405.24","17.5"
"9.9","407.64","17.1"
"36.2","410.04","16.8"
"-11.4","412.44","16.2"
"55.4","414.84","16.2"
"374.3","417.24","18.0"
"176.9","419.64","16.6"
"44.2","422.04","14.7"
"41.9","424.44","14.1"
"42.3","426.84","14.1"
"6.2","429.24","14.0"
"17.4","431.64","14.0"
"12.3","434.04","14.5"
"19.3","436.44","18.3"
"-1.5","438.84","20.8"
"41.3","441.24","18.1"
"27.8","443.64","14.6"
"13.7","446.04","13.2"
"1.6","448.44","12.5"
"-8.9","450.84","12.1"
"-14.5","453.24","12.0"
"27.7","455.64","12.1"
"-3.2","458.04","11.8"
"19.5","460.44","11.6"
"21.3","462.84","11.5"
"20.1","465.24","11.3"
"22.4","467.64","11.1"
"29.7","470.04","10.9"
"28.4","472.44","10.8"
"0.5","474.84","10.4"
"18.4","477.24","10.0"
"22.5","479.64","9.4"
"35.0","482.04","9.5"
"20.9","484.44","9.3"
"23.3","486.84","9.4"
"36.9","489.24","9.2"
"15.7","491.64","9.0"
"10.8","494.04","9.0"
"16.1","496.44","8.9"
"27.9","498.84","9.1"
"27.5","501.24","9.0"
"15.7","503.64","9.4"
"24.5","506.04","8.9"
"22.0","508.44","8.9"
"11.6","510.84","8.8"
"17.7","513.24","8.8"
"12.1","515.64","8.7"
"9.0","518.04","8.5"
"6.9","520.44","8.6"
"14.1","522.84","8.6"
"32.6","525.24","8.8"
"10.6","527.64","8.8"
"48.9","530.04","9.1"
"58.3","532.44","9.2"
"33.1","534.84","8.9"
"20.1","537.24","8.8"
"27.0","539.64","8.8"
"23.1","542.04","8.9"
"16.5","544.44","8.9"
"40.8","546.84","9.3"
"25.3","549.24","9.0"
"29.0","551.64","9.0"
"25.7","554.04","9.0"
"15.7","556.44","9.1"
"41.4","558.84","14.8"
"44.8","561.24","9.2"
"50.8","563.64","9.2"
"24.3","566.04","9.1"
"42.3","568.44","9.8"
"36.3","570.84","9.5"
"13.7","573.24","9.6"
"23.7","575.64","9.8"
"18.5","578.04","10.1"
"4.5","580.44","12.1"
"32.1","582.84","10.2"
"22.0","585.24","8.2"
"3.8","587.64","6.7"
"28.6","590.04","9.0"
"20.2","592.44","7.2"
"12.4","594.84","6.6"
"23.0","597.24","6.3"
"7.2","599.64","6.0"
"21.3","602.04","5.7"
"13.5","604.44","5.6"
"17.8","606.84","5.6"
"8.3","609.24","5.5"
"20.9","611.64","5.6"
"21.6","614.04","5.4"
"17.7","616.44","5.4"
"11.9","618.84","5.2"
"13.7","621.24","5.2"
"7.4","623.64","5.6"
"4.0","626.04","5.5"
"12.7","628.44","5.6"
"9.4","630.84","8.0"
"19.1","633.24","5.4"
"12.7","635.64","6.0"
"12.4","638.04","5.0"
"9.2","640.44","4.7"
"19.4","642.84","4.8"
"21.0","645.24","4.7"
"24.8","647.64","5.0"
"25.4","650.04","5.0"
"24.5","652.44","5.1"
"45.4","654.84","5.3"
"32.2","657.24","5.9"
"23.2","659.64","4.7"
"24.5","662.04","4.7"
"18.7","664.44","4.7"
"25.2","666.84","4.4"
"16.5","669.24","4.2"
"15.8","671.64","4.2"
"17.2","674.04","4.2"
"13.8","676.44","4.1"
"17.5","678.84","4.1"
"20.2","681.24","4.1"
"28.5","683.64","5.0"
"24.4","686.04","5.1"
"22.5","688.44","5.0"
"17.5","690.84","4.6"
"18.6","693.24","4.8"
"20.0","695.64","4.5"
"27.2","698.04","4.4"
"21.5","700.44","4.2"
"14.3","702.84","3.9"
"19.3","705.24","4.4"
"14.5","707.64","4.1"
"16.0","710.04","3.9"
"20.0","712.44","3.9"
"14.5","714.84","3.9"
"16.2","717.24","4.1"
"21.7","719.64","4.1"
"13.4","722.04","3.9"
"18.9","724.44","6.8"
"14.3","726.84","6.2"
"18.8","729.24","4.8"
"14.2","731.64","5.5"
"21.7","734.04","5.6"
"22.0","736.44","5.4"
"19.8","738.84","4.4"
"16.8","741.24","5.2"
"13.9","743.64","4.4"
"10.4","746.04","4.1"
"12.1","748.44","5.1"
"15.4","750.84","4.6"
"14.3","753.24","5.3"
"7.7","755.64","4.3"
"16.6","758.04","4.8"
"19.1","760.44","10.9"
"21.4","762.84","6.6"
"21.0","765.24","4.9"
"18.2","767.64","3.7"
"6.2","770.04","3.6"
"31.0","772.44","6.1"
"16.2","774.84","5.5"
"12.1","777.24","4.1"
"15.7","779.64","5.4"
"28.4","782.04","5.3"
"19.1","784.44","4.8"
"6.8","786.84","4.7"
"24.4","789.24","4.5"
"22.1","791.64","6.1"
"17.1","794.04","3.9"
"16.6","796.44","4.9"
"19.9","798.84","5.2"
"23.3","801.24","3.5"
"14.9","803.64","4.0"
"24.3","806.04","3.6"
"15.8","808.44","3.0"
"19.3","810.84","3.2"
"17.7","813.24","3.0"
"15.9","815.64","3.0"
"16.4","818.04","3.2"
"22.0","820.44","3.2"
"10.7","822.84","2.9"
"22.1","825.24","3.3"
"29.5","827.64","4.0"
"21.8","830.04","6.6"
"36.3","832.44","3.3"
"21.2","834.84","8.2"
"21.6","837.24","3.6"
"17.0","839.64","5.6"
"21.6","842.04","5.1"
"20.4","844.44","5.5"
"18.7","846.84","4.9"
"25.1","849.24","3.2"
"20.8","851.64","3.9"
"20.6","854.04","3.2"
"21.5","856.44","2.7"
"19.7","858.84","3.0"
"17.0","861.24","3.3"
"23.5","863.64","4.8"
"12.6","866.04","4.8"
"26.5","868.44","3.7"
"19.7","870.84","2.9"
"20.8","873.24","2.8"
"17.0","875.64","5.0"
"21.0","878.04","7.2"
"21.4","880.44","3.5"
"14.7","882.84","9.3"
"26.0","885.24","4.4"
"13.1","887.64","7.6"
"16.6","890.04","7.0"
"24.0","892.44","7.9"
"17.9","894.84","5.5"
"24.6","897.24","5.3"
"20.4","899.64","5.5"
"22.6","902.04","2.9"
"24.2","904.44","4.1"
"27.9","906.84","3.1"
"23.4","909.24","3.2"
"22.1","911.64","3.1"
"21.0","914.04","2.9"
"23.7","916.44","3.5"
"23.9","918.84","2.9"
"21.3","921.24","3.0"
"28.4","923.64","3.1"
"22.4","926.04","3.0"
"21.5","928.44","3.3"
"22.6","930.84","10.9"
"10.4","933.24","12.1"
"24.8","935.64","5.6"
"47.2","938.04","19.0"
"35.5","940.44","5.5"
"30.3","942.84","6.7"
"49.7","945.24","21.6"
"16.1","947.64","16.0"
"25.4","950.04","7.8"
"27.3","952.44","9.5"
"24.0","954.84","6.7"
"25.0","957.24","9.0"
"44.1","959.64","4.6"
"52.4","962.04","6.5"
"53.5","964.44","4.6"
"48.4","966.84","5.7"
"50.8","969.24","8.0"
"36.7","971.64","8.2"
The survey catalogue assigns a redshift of 2.44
